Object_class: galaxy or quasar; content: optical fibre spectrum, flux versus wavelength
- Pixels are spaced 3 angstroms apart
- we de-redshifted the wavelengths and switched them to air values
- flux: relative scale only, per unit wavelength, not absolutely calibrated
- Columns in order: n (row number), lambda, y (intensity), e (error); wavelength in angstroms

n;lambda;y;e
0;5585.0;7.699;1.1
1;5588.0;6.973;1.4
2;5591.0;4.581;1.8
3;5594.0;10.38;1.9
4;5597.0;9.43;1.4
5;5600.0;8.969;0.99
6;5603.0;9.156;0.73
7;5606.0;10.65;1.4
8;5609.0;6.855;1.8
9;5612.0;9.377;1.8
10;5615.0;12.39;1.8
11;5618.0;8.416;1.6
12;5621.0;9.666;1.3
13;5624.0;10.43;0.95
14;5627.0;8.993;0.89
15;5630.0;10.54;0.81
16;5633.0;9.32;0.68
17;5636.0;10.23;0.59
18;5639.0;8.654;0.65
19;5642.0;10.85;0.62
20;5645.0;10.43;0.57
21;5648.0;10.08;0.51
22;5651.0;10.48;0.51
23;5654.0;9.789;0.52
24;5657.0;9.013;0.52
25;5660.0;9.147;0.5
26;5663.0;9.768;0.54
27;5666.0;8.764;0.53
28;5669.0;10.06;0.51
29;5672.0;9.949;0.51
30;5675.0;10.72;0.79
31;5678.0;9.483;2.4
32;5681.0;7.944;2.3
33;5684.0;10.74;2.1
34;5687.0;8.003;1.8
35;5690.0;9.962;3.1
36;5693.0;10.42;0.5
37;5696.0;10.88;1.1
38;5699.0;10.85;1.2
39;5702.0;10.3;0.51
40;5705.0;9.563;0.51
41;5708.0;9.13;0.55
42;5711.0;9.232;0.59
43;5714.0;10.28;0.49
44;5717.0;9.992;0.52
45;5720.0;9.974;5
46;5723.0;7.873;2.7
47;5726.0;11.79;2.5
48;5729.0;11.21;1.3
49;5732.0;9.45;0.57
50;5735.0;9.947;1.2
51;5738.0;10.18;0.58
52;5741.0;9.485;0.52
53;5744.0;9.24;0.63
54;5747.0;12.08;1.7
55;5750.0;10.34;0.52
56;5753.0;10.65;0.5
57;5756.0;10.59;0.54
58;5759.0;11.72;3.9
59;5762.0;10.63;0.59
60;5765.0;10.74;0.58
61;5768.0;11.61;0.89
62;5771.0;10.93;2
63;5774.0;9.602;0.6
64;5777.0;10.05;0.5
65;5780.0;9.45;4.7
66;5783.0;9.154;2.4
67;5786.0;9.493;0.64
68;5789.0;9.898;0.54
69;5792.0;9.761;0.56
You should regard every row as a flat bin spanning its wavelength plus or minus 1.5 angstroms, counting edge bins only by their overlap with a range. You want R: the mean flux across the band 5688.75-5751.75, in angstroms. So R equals 10.1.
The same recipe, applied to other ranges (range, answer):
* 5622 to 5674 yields 9.8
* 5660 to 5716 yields 9.77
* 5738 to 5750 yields 10.3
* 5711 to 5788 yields 10.2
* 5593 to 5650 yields 9.73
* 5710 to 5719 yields 9.88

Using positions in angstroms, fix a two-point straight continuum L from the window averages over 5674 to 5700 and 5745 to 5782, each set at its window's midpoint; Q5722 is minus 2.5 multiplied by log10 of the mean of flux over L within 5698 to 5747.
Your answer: 0.03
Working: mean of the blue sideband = 9.85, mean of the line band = 9.96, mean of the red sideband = 10.7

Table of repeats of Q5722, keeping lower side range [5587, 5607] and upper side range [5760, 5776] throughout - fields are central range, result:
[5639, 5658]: -0.090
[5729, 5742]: 0.039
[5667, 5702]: -0.026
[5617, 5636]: -0.081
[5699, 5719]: 0.015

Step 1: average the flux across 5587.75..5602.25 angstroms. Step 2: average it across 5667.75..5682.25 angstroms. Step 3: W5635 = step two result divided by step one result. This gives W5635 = 1.17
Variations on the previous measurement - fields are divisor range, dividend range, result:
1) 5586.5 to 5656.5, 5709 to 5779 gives 1.10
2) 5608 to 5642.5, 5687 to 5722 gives 1.03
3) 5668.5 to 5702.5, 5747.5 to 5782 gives 1.07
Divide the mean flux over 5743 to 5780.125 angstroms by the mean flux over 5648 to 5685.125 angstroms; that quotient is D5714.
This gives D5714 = 1.1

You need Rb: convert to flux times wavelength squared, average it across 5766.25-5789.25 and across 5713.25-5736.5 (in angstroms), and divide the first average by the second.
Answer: 1.0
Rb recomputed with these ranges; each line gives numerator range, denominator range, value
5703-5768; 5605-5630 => 1.11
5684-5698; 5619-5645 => 1.03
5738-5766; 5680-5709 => 1.10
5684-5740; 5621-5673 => 1.04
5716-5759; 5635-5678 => 1.07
